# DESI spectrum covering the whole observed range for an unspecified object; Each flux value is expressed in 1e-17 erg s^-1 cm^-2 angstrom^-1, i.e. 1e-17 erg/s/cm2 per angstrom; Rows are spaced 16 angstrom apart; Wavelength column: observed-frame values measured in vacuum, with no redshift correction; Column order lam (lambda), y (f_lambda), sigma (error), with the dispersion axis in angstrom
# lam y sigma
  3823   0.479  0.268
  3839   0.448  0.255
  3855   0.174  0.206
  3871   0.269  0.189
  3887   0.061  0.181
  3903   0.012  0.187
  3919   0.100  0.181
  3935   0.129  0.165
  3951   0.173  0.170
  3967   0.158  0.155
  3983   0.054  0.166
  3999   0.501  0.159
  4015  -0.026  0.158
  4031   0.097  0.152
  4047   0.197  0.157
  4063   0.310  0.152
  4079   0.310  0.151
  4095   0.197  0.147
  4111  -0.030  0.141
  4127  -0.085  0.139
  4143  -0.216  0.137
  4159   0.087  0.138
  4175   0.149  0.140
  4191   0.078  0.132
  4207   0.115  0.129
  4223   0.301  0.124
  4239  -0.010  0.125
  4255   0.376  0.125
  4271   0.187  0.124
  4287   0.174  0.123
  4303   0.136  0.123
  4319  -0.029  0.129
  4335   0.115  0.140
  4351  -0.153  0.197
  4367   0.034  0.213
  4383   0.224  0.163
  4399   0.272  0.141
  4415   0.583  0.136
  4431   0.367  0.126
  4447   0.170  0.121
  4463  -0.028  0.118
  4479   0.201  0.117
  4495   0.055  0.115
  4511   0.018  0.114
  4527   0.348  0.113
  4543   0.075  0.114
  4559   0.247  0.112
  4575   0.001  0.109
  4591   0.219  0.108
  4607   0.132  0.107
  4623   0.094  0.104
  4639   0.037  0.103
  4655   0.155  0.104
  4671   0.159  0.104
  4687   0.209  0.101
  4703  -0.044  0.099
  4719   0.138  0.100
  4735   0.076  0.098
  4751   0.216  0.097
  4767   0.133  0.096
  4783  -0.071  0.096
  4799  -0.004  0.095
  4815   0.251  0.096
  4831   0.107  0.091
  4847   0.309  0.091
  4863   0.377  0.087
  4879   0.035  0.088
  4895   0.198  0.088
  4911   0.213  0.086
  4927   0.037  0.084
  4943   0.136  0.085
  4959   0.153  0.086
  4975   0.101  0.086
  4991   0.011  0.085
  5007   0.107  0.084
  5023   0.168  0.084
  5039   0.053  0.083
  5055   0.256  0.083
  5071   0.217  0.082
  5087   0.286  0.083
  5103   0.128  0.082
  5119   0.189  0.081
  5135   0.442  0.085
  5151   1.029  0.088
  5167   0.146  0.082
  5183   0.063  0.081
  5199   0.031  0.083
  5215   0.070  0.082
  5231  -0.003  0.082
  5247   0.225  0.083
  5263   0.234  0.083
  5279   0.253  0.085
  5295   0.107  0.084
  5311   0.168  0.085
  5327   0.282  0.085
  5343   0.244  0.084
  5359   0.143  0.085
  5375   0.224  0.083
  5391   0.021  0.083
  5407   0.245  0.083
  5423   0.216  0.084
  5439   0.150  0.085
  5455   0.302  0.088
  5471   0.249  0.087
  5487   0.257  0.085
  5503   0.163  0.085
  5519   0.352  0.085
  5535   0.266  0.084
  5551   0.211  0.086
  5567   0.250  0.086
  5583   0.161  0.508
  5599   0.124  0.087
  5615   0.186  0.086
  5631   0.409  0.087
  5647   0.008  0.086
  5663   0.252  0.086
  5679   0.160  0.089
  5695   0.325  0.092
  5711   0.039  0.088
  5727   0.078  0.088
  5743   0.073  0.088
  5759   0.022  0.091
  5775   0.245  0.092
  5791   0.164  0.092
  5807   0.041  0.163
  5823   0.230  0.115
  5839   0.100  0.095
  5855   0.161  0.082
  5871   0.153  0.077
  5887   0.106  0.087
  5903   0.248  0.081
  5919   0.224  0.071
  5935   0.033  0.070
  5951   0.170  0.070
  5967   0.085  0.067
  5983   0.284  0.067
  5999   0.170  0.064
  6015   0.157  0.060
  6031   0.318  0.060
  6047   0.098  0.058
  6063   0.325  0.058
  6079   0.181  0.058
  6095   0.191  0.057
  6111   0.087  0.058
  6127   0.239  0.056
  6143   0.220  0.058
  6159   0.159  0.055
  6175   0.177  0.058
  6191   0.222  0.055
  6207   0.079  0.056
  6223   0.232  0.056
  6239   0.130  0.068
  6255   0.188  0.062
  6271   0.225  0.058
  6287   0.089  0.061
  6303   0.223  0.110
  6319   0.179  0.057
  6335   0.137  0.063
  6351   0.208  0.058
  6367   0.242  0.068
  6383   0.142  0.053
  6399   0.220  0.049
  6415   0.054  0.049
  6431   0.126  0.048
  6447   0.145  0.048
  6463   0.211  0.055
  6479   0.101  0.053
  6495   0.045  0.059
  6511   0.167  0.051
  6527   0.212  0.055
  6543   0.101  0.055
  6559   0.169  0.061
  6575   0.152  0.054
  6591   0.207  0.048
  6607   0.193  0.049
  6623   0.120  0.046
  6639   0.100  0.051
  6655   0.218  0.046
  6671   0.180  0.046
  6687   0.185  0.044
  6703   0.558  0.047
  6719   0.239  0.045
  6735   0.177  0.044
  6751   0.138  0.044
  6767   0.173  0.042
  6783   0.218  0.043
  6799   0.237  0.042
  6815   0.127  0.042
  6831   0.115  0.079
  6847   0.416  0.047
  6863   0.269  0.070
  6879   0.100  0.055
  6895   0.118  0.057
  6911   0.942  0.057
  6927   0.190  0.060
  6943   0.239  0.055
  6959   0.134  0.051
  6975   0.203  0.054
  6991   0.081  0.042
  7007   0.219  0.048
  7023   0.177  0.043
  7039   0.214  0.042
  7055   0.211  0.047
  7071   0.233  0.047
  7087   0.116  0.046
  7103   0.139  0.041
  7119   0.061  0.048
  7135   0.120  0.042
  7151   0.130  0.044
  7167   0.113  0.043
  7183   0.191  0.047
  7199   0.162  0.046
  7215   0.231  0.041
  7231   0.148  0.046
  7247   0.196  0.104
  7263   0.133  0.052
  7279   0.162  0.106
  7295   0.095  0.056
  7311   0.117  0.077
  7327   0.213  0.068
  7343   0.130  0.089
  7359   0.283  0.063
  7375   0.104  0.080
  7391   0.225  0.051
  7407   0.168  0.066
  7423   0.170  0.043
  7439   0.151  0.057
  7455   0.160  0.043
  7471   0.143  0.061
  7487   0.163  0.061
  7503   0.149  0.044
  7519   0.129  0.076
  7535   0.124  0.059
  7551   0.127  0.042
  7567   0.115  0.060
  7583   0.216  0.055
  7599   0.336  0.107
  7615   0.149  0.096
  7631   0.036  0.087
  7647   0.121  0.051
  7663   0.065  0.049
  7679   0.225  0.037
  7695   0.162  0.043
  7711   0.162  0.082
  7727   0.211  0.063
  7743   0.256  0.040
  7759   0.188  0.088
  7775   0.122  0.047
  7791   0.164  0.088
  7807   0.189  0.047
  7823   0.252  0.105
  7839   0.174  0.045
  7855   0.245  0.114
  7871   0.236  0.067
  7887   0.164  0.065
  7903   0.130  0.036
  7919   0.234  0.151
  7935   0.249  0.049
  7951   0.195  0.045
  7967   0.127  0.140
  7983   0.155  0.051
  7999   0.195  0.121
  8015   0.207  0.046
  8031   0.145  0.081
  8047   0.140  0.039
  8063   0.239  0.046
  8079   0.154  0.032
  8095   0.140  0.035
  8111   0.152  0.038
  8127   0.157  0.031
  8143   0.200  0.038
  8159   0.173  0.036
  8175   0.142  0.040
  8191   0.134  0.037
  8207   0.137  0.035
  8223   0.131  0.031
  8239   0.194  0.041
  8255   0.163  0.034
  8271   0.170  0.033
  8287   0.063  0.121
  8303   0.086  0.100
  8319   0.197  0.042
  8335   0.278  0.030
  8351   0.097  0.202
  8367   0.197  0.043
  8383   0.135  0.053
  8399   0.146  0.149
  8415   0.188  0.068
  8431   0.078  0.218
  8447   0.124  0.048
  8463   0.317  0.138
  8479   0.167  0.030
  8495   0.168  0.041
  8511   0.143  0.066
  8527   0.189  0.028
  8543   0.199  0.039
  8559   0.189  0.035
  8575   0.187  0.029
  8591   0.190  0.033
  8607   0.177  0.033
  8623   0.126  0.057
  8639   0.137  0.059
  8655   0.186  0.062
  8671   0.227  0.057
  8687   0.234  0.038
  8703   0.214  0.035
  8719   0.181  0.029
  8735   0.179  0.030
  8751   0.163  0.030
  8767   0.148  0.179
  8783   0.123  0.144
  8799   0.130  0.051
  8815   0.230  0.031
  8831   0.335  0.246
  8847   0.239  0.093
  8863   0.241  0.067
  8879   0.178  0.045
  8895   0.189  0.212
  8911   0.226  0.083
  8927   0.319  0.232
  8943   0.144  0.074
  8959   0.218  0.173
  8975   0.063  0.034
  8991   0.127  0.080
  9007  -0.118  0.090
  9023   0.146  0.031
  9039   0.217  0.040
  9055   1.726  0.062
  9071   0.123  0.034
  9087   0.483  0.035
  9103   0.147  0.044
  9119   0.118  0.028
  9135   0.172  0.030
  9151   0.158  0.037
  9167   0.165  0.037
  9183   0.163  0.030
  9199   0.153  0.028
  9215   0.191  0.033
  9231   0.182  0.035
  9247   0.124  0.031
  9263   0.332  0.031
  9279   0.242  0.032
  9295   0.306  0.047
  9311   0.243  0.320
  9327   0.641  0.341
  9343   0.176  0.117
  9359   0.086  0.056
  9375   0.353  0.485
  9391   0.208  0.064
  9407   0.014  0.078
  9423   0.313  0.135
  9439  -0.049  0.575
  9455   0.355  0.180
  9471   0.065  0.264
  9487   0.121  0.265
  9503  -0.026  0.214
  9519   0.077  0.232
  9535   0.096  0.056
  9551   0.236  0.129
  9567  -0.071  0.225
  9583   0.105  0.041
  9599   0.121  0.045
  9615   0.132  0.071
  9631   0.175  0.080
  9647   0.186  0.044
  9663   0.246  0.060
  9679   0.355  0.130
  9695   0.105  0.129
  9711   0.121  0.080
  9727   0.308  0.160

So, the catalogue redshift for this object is 0.380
